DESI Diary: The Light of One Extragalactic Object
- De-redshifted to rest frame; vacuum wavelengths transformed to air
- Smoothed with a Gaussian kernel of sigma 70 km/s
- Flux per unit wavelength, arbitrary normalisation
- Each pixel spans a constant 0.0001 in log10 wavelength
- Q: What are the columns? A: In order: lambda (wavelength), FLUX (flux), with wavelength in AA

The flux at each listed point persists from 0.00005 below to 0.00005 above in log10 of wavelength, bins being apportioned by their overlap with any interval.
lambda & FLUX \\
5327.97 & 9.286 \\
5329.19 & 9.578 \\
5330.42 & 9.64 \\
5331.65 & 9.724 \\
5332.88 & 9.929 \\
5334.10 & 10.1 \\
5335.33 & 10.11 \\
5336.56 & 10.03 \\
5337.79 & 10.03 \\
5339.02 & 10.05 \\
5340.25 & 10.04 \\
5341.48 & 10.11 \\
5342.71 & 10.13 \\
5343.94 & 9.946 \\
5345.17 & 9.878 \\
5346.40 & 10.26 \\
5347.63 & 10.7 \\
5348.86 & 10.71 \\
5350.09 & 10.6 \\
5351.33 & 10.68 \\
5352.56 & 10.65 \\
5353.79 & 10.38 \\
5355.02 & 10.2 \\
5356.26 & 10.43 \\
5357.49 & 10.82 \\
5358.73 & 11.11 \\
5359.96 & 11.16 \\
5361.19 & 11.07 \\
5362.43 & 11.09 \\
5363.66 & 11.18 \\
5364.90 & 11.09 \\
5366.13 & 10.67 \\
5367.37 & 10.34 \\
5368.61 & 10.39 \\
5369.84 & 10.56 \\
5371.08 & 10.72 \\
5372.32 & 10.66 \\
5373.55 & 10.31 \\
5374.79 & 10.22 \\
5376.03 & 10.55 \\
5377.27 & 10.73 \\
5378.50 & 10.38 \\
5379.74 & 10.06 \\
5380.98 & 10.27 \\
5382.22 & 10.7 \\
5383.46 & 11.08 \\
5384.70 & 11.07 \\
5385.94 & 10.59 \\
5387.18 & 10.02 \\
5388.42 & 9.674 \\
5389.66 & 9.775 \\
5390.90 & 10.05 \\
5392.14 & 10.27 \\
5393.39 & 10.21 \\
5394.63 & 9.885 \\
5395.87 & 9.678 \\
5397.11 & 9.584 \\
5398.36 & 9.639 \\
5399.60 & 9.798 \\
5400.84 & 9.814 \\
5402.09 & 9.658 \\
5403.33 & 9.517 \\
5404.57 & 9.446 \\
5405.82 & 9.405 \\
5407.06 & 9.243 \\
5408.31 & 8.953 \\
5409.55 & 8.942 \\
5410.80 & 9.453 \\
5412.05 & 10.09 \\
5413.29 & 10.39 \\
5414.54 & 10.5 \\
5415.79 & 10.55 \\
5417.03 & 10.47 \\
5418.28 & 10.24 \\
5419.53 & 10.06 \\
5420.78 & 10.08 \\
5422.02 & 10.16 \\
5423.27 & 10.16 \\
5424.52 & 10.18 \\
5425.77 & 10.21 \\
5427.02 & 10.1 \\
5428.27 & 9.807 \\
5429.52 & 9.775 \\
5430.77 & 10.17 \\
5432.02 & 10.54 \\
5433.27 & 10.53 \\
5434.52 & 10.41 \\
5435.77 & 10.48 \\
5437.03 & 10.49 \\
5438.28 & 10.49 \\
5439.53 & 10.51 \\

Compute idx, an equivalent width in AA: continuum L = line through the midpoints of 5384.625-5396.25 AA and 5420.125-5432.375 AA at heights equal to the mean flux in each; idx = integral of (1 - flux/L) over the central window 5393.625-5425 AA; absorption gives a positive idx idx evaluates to 0.8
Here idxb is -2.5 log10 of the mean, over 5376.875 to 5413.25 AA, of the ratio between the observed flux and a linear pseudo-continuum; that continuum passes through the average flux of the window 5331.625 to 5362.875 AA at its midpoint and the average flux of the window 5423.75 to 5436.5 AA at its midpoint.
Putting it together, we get 0.04 mag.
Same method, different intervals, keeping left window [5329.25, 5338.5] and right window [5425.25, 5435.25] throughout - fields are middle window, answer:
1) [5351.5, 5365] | -0.09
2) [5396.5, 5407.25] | 0.06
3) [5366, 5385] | -0.05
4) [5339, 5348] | -0.02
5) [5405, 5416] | 0.05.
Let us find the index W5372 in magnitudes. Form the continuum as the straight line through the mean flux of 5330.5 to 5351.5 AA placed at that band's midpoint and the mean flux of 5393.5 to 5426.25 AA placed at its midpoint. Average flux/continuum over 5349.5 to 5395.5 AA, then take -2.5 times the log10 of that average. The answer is -0.05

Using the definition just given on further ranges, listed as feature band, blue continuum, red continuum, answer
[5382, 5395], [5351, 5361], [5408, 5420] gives 0.00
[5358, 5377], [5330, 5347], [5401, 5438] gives -0.08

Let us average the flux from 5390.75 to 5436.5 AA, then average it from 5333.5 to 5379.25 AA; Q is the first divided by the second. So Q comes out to 0.95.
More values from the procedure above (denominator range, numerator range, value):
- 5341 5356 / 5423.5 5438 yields 0.99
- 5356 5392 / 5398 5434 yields 0.94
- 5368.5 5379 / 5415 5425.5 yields 0.97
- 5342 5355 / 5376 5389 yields 1.01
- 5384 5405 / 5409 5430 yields 1.01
